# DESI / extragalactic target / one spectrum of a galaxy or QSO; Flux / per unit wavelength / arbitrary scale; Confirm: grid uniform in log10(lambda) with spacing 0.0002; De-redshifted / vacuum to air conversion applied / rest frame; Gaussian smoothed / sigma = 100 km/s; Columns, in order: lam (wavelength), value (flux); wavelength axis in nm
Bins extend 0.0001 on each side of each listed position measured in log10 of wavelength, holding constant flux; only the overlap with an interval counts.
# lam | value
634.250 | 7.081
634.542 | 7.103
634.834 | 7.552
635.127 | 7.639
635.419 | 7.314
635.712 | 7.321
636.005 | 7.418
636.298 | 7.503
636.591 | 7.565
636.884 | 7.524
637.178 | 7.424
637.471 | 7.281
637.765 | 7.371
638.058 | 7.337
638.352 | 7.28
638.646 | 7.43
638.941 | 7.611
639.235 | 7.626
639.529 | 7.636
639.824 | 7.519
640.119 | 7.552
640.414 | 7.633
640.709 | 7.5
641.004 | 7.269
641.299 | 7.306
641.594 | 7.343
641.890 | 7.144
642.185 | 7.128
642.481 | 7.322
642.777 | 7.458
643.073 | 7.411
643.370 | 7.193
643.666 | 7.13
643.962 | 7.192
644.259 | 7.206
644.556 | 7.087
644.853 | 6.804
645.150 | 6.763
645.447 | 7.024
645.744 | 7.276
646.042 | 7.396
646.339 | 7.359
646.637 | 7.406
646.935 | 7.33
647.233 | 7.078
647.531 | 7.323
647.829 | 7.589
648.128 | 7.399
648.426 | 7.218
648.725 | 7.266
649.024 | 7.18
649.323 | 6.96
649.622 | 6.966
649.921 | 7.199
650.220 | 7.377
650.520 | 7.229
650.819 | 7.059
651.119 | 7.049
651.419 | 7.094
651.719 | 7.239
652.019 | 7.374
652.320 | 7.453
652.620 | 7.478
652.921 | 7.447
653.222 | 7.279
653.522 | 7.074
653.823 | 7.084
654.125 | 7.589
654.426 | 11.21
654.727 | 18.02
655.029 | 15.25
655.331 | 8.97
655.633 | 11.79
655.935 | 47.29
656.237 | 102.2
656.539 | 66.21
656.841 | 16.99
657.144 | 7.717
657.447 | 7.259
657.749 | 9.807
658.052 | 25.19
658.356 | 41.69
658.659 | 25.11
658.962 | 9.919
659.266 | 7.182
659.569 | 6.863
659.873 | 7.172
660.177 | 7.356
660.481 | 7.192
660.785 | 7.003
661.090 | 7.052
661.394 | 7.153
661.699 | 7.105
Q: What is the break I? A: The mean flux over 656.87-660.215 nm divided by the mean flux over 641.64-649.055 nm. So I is 2.0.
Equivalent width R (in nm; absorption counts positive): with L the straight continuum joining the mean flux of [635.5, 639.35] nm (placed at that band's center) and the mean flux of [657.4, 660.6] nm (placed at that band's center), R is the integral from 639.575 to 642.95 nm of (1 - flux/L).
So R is 0.49 nm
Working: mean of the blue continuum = 7.43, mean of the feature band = 7.39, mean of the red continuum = 14.4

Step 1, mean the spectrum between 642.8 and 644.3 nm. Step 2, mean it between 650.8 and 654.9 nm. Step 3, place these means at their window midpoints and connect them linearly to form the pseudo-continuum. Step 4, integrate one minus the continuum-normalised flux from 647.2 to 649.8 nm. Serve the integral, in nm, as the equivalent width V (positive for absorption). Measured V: 0.208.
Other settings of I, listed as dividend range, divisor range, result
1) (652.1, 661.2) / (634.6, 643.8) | 2.36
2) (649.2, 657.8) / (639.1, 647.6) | 2.13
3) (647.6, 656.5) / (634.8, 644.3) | 1.83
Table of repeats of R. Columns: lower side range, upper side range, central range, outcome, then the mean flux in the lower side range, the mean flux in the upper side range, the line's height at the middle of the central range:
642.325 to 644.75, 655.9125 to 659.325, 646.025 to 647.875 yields 0.79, 7.24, 30.5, 12.9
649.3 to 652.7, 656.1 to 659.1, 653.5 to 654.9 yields 0.63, 7.21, 31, 18.7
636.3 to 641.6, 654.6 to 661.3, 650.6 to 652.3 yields 0.95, 7.46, 20.9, 16.3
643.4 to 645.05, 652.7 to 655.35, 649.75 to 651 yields 0.24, 7.08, 9.98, 8.9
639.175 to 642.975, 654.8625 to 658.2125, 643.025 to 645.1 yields 0.79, 7.41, 28.9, 11.6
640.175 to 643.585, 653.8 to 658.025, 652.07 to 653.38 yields 0.84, 7.34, 24.7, 20.7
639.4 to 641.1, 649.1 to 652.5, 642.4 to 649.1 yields 0.10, 7.52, 7.19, 7.35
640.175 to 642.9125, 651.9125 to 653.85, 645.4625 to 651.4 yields 0.08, 7.35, 7.33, 7.34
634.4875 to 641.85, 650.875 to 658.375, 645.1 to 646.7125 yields 0.68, 7.44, 18.3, 12.5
